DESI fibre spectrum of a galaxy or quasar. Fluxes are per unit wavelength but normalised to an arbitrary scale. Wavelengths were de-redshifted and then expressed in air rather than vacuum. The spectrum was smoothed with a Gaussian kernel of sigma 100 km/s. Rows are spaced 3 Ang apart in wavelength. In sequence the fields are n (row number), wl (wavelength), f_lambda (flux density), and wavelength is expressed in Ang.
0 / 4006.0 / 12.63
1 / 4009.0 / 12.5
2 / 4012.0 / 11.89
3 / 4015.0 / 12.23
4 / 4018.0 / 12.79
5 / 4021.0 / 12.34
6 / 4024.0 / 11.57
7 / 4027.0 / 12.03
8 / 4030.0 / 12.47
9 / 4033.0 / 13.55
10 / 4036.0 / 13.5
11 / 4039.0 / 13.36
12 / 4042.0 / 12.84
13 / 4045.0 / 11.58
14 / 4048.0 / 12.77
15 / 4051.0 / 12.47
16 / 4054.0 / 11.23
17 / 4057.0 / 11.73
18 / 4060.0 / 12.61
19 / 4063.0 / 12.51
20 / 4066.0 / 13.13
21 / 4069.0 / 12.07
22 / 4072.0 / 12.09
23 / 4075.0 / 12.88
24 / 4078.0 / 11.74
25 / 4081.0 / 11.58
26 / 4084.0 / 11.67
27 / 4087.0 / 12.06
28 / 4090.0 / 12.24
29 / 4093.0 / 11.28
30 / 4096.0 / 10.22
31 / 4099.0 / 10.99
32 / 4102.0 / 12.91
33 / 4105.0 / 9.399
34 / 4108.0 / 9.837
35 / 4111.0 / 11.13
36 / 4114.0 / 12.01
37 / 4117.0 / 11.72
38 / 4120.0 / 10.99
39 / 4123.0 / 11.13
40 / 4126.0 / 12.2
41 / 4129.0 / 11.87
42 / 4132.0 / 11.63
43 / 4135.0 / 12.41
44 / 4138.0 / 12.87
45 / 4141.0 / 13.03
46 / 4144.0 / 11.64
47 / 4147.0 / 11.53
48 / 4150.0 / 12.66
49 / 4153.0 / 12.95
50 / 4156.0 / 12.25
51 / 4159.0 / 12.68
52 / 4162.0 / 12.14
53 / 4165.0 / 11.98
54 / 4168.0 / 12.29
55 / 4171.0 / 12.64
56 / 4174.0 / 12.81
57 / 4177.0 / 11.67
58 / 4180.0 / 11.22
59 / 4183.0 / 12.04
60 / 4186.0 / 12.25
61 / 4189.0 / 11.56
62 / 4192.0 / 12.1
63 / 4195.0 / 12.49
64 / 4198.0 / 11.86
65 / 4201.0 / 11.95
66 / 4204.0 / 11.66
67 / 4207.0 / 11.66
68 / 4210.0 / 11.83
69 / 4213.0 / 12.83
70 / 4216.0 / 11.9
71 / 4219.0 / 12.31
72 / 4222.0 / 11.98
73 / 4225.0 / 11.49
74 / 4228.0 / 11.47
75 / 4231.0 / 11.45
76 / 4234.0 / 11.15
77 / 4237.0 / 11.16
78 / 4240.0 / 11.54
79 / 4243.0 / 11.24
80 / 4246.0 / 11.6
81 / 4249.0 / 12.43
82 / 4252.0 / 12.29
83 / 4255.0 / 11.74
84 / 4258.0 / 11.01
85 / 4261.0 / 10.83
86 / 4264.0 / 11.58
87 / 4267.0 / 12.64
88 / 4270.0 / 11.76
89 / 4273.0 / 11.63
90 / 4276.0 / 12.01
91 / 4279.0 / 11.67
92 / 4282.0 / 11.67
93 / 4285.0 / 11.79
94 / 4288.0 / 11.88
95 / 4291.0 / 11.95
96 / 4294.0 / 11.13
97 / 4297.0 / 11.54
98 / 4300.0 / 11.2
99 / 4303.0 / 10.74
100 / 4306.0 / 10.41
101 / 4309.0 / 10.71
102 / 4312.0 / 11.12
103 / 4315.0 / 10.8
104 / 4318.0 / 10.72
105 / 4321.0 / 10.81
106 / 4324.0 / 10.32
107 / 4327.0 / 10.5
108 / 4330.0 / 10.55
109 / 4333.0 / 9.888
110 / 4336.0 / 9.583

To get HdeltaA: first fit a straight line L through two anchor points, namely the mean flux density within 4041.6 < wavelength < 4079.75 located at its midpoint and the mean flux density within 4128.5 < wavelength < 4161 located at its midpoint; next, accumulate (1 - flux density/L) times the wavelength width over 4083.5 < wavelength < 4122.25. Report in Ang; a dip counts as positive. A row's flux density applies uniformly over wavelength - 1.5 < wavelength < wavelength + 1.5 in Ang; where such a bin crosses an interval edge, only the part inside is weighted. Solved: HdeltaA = 3.3 Ang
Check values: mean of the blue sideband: 12.3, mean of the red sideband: 12.3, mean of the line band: 11.3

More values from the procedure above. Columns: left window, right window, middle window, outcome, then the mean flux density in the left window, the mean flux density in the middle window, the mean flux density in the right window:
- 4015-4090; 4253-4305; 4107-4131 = 1.43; 12.4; 11.4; 11.6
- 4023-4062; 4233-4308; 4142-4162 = -0.47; 12.5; 12.3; 11.5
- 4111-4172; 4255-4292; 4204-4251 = 0.40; 12.1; 11.7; 11.7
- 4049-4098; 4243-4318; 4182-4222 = -1.25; 12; 12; 11.5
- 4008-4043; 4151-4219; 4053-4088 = 0.95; 12.6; 12.1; 12.1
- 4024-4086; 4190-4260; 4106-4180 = 0.56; 12.4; 12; 11.8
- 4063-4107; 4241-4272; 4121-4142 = -0.69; 11.7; 12.1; 11.7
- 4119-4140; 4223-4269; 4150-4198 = -1.70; 11.9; 12.2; 11.6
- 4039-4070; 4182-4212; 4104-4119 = 1.62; 12.3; 10.9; 12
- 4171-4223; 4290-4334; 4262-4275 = -0.68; 12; 11.9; 10.8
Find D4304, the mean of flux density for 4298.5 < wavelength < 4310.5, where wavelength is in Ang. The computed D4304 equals 10.8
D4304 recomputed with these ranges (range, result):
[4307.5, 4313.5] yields 10.9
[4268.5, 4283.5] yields 11.7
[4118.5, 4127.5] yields 11.4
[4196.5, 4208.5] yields 11.8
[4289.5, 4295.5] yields 11.5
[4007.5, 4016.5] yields 12.2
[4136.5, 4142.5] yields 12.9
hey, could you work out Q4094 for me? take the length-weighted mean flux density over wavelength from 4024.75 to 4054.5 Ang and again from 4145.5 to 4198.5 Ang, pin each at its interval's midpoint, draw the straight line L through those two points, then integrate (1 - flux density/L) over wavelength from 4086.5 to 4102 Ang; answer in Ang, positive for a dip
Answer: 1.2 Ang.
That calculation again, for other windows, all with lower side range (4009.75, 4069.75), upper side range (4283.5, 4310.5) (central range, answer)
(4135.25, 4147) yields -0.4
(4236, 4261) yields -0.2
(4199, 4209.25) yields -0.1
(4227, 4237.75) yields 0.2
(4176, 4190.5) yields 0.0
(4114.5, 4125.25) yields 0.6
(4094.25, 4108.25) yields 1.6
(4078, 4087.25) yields 0.4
